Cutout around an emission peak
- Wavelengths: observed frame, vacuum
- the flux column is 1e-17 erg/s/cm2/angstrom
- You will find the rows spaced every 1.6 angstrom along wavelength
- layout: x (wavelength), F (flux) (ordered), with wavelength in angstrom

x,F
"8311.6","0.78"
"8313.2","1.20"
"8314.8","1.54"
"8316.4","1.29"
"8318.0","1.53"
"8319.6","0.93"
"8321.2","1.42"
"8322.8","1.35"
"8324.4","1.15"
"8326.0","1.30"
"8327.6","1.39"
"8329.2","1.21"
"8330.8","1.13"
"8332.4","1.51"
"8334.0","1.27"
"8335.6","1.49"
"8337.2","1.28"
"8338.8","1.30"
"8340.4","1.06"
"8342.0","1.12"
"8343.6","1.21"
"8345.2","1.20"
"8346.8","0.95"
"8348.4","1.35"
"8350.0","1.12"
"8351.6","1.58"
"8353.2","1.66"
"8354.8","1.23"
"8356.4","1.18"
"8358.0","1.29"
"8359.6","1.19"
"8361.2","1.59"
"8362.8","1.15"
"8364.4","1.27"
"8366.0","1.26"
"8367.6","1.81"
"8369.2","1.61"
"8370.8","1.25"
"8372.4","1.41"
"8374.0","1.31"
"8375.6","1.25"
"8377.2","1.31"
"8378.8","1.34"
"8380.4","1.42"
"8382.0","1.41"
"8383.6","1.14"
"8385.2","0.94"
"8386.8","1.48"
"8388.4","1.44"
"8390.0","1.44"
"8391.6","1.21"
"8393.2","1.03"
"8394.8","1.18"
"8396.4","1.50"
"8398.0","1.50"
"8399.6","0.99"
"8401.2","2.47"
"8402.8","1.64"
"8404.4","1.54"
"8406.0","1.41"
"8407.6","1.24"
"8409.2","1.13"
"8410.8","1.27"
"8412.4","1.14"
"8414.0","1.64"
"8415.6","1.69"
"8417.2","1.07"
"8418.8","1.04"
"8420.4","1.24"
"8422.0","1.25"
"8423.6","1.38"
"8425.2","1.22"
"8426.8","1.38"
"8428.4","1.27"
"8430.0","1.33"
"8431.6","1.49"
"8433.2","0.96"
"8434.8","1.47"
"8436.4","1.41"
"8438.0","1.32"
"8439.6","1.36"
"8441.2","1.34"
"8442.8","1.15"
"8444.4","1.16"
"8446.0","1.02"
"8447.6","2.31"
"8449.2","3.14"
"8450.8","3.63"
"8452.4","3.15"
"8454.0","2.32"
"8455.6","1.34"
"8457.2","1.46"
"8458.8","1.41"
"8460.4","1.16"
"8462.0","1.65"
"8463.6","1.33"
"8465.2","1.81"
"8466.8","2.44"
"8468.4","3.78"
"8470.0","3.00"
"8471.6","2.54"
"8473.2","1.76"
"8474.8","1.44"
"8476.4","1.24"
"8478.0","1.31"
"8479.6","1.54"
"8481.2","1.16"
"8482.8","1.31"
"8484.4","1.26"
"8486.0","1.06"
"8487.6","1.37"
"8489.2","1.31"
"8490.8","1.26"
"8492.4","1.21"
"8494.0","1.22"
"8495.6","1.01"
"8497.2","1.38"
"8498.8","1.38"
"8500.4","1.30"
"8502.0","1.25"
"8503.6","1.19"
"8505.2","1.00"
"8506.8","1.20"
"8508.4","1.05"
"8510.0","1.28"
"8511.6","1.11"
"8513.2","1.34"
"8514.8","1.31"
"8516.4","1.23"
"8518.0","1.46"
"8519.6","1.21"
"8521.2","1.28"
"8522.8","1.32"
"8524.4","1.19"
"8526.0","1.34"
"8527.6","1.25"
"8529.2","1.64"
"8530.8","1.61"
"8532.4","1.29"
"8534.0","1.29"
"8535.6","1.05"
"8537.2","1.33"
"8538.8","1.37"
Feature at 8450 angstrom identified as [S II] 6716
